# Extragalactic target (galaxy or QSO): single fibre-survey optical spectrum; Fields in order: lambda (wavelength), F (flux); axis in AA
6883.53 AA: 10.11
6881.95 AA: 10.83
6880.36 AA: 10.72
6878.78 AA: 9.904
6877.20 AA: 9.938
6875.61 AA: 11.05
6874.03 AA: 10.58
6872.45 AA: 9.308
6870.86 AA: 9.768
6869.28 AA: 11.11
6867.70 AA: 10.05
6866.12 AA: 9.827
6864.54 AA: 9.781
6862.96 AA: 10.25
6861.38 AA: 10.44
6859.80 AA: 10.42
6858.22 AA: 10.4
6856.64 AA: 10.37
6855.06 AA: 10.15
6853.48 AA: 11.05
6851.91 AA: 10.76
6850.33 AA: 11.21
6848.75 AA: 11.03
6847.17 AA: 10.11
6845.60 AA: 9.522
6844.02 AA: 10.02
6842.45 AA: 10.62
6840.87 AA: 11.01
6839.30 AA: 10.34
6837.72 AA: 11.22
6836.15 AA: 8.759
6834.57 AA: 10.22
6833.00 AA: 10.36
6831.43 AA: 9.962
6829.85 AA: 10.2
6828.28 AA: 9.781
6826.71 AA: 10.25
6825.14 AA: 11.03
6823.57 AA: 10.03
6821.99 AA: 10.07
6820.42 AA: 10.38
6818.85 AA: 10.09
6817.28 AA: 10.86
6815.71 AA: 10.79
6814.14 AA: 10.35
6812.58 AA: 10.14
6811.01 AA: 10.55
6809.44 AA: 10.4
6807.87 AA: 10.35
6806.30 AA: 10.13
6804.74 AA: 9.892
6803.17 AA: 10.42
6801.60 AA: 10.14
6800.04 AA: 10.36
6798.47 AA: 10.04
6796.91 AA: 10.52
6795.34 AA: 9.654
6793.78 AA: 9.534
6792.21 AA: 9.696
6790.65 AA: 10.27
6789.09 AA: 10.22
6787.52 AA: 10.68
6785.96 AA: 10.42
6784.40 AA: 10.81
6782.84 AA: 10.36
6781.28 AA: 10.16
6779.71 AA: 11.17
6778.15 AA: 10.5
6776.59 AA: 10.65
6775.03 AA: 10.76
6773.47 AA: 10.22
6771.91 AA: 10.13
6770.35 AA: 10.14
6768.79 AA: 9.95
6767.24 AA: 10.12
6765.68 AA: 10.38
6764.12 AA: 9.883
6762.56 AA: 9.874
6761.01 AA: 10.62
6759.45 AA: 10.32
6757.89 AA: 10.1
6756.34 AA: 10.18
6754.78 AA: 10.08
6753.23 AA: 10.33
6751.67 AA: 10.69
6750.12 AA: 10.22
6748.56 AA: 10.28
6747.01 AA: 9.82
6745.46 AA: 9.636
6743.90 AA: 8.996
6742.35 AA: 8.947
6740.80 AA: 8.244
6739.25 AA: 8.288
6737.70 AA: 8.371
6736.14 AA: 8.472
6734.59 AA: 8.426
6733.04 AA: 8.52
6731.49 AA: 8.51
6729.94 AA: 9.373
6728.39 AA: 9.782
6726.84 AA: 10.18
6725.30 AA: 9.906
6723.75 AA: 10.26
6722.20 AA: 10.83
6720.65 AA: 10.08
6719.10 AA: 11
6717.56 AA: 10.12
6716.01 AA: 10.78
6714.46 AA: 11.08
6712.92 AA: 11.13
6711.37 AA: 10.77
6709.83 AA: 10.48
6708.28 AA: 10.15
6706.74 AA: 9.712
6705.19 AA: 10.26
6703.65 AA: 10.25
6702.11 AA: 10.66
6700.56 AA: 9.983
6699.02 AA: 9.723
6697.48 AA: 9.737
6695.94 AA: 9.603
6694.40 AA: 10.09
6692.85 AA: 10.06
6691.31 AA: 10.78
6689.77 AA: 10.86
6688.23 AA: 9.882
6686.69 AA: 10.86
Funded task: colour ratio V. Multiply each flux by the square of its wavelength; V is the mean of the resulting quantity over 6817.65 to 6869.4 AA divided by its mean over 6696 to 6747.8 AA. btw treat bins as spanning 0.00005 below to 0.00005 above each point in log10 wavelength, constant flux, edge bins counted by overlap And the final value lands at 1.1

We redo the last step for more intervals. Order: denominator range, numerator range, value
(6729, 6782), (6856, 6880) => 1.08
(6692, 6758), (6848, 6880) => 1.10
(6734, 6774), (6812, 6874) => 1.09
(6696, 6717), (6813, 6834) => 1.03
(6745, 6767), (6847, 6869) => 1.06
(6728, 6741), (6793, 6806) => 1.19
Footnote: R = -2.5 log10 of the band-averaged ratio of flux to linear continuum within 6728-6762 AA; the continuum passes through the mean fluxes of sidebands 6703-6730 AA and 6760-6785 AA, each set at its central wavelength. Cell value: 0.10 mag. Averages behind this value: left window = 10.4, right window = 10.4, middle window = 9.46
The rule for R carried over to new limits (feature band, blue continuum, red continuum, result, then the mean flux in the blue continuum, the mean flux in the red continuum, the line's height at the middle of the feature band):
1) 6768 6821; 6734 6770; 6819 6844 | -0.035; 9.68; 10.3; 9.99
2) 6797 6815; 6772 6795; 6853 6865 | 0.010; 10.4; 10.4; 10.4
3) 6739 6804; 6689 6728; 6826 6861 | 0.025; 10.3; 10.4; 10.3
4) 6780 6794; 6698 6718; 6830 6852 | 0.007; 10.4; 10.3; 10.4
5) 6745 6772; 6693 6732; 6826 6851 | 0.006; 10.2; 10.3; 10.2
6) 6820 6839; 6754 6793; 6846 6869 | 0.021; 10.3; 10.4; 10.4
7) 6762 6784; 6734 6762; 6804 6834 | -0.053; 9.57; 10.3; 9.82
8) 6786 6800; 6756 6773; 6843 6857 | 0.017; 10.2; 10.5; 10.3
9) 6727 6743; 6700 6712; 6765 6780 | 0.180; 10.3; 10.4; 10.3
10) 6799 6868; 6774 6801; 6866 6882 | -0.002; 10.3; 10.3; 10.3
